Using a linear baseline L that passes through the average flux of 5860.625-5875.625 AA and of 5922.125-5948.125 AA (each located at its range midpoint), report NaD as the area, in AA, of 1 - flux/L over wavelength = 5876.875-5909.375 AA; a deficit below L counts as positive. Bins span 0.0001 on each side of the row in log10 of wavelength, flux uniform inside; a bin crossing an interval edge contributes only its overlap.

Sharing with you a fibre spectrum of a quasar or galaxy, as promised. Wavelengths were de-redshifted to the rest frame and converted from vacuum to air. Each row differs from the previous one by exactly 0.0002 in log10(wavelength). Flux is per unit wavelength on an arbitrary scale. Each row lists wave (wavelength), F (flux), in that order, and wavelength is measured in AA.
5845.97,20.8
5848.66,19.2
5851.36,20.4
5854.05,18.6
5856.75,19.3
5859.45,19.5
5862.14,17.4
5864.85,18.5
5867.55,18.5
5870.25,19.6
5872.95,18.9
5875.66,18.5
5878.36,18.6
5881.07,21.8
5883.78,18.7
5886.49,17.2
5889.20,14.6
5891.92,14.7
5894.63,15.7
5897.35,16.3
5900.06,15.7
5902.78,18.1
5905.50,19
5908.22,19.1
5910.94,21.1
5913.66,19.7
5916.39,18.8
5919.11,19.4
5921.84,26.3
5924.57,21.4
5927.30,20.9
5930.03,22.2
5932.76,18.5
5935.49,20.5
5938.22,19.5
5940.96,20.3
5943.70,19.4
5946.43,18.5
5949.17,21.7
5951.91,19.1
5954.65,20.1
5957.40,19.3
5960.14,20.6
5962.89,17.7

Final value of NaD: 3.1 AA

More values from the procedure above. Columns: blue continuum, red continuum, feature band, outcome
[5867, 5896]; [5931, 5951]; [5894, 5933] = -1.32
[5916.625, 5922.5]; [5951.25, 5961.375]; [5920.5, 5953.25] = 0.19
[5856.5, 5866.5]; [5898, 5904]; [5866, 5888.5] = -1.20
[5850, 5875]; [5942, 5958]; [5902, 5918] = 0.02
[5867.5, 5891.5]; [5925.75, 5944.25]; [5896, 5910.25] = 1.01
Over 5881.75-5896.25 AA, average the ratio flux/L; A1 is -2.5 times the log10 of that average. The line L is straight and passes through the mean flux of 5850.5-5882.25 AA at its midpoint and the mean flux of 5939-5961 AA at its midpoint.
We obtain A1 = 0.17 mag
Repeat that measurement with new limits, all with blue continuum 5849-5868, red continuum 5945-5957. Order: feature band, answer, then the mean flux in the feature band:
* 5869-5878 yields 0.01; 19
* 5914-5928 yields -0.09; 21.2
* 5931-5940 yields 0.00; 19.7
